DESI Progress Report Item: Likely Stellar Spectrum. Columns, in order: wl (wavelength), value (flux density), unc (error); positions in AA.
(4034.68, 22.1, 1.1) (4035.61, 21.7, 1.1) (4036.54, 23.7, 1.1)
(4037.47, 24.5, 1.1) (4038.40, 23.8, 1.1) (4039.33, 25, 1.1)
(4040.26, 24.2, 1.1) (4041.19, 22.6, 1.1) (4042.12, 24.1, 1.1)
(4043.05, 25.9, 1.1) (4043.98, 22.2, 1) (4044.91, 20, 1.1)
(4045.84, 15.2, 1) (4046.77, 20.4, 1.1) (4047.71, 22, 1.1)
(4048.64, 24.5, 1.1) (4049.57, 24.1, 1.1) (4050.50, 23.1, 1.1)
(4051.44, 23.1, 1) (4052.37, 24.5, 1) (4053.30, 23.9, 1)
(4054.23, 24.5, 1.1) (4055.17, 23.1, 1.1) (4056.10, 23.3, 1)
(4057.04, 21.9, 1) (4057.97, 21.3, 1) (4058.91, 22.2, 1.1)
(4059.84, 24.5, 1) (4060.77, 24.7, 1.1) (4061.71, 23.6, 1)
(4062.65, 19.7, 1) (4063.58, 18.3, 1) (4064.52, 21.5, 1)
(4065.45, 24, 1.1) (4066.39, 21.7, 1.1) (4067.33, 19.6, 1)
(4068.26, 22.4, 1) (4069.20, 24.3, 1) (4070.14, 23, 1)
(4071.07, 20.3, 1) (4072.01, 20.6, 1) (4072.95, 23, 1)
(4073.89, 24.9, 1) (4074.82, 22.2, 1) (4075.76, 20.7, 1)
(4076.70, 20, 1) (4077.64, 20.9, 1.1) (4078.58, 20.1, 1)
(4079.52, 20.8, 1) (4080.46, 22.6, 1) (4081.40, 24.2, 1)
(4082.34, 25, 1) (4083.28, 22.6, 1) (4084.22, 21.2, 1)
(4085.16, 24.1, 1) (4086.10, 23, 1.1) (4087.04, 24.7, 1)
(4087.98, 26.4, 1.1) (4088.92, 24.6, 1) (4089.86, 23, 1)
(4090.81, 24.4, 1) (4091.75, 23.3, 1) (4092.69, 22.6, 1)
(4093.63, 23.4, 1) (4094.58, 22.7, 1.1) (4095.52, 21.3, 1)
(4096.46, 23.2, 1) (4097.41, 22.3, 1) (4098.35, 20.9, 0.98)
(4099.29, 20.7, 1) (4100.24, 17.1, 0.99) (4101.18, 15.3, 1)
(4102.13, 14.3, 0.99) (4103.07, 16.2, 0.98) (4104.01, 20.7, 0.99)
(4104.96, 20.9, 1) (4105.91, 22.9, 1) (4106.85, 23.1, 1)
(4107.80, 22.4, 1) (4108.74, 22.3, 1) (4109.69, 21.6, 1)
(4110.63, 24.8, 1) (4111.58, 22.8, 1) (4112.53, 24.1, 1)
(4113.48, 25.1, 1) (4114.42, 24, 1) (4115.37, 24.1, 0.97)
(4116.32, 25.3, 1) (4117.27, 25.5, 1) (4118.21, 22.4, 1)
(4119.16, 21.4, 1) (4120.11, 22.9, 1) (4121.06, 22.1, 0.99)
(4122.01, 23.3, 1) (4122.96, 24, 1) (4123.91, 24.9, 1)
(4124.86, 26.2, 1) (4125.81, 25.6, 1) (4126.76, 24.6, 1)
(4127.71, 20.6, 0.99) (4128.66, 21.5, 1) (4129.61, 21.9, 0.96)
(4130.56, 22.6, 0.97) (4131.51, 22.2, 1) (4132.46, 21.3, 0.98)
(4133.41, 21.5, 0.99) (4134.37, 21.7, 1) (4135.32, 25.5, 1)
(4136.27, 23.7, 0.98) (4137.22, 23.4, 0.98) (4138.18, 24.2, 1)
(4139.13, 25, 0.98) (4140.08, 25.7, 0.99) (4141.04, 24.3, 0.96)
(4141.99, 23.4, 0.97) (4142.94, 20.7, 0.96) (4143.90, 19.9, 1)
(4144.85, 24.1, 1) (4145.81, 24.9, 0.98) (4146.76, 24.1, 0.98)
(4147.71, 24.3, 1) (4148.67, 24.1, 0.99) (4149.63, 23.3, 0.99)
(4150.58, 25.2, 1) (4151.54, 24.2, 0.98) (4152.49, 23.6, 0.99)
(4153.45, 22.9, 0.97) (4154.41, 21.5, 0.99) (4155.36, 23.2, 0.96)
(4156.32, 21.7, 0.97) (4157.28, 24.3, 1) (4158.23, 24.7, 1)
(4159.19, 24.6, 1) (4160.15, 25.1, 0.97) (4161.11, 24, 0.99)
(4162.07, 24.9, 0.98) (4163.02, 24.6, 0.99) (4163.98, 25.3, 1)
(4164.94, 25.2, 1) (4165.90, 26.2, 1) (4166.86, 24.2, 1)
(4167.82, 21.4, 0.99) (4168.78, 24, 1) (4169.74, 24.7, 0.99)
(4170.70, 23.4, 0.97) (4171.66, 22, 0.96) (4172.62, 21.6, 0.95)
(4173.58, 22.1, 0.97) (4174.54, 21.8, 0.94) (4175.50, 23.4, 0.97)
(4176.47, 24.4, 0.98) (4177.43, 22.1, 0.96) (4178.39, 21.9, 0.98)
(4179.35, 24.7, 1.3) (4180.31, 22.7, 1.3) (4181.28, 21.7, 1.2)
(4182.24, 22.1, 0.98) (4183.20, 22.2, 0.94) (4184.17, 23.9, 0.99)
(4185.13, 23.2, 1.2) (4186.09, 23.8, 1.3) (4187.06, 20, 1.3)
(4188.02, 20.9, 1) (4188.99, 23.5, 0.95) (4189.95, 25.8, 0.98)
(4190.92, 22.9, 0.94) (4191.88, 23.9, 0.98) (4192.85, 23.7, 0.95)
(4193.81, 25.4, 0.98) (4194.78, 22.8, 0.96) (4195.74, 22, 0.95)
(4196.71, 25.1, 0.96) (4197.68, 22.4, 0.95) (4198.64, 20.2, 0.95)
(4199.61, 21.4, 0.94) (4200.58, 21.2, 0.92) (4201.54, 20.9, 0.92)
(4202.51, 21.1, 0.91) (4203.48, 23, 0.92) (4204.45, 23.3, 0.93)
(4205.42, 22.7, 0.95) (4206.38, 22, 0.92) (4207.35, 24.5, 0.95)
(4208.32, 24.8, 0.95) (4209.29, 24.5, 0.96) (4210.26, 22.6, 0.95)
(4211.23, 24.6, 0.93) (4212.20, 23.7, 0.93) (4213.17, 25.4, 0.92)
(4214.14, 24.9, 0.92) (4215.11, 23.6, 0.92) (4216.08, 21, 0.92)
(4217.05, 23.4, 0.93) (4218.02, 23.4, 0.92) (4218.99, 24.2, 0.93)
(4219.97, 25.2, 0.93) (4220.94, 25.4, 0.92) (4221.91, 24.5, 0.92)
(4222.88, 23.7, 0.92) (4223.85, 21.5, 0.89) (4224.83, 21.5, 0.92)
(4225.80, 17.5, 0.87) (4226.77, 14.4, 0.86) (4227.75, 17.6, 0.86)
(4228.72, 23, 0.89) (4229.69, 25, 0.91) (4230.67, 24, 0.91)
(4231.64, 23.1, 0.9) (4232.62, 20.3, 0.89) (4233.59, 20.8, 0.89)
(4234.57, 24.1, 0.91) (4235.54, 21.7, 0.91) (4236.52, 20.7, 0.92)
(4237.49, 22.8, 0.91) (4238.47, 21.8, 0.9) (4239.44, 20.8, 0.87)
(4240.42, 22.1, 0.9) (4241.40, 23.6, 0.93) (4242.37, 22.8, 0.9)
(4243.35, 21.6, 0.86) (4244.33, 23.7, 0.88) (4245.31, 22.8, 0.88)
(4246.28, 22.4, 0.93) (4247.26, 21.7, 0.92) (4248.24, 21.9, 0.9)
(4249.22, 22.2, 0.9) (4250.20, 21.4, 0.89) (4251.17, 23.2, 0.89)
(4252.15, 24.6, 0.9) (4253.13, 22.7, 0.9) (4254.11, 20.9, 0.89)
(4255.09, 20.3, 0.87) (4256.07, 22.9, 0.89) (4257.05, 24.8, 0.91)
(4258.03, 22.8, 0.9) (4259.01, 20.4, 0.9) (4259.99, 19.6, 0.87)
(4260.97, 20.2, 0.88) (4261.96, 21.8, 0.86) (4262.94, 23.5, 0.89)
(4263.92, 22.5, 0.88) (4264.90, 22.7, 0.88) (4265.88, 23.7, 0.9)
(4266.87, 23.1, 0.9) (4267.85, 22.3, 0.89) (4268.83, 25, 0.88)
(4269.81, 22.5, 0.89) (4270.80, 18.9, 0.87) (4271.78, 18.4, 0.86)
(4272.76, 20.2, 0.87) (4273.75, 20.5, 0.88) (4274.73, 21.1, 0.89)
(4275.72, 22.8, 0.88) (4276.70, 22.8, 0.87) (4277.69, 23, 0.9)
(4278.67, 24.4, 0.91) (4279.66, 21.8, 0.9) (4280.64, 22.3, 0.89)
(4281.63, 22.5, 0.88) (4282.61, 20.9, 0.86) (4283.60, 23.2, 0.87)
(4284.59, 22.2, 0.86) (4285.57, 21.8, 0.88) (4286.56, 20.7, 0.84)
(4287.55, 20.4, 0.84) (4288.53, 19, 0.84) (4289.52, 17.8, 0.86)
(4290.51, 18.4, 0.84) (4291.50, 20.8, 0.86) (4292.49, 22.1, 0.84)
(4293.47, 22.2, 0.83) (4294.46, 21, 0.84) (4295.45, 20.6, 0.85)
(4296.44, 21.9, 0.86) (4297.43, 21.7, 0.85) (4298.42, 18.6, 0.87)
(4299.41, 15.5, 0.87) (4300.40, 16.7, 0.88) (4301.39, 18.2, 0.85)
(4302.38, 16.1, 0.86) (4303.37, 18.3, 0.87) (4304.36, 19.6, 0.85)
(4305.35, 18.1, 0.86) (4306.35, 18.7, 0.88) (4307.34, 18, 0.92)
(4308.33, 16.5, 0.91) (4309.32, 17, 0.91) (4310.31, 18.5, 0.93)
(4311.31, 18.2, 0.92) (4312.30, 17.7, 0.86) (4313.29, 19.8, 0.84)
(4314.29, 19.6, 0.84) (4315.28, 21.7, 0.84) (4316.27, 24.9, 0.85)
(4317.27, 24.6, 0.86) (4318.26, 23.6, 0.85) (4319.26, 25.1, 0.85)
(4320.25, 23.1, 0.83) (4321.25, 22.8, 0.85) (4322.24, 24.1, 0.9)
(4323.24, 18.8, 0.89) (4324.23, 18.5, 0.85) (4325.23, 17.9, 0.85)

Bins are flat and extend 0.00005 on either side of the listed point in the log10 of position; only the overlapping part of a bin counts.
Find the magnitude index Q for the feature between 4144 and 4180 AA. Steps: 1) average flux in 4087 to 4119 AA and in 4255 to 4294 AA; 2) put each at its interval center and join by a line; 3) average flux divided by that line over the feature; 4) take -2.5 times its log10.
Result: -0.08 mag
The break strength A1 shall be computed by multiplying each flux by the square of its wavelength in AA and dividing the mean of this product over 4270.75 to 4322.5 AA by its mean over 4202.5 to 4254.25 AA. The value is 0.9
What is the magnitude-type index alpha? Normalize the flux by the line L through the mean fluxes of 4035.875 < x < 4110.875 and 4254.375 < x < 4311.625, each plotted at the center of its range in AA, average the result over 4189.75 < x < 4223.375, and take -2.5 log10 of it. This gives -0.10 mag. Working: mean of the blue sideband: 22.3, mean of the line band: 23.4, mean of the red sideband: 20.7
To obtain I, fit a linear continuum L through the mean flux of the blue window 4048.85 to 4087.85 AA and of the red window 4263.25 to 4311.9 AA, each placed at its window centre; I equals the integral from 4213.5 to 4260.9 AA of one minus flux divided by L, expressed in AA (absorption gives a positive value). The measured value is -2.9 AA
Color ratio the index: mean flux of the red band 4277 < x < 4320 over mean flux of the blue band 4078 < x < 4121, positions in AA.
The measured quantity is 0.91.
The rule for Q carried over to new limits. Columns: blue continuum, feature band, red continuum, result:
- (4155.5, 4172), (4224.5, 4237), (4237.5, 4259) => 0.08 mag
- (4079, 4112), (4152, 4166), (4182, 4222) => -0.06 mag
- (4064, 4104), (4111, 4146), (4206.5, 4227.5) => -0.06 mag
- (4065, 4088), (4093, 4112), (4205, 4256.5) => 0.07 mag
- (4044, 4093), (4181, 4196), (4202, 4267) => -0.03 mag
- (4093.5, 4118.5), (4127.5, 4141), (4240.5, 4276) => -0.06 mag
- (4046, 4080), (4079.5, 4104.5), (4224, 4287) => 0.01 mag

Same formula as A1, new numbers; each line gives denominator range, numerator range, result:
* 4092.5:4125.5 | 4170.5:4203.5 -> 1.06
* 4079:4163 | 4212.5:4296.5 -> 1.02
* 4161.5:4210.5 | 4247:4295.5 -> 0.98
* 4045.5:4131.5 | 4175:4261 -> 1.07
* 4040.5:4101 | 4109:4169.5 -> 1.09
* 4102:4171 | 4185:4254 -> 1.01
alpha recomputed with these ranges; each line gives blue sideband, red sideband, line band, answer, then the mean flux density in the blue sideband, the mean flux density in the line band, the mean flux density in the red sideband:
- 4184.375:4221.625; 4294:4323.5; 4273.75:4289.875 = -0.04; 23.2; 21.7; 20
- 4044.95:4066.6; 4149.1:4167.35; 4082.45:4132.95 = 0.03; 22.4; 22.6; 24.1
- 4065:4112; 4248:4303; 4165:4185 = -0.07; 22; 23.1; 21.3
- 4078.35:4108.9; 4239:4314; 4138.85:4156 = -0.09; 21.9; 23.5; 21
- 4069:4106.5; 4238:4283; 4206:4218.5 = -0.08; 21.8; 23.7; 22.1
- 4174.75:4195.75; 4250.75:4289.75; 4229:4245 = 0.00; 23.1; 22.4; 21.9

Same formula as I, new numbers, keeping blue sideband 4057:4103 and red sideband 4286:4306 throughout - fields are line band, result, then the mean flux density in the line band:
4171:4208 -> -3.7 AA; 22.7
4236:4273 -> -4.1 AA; 22.1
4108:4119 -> -1.1 AA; 23.7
